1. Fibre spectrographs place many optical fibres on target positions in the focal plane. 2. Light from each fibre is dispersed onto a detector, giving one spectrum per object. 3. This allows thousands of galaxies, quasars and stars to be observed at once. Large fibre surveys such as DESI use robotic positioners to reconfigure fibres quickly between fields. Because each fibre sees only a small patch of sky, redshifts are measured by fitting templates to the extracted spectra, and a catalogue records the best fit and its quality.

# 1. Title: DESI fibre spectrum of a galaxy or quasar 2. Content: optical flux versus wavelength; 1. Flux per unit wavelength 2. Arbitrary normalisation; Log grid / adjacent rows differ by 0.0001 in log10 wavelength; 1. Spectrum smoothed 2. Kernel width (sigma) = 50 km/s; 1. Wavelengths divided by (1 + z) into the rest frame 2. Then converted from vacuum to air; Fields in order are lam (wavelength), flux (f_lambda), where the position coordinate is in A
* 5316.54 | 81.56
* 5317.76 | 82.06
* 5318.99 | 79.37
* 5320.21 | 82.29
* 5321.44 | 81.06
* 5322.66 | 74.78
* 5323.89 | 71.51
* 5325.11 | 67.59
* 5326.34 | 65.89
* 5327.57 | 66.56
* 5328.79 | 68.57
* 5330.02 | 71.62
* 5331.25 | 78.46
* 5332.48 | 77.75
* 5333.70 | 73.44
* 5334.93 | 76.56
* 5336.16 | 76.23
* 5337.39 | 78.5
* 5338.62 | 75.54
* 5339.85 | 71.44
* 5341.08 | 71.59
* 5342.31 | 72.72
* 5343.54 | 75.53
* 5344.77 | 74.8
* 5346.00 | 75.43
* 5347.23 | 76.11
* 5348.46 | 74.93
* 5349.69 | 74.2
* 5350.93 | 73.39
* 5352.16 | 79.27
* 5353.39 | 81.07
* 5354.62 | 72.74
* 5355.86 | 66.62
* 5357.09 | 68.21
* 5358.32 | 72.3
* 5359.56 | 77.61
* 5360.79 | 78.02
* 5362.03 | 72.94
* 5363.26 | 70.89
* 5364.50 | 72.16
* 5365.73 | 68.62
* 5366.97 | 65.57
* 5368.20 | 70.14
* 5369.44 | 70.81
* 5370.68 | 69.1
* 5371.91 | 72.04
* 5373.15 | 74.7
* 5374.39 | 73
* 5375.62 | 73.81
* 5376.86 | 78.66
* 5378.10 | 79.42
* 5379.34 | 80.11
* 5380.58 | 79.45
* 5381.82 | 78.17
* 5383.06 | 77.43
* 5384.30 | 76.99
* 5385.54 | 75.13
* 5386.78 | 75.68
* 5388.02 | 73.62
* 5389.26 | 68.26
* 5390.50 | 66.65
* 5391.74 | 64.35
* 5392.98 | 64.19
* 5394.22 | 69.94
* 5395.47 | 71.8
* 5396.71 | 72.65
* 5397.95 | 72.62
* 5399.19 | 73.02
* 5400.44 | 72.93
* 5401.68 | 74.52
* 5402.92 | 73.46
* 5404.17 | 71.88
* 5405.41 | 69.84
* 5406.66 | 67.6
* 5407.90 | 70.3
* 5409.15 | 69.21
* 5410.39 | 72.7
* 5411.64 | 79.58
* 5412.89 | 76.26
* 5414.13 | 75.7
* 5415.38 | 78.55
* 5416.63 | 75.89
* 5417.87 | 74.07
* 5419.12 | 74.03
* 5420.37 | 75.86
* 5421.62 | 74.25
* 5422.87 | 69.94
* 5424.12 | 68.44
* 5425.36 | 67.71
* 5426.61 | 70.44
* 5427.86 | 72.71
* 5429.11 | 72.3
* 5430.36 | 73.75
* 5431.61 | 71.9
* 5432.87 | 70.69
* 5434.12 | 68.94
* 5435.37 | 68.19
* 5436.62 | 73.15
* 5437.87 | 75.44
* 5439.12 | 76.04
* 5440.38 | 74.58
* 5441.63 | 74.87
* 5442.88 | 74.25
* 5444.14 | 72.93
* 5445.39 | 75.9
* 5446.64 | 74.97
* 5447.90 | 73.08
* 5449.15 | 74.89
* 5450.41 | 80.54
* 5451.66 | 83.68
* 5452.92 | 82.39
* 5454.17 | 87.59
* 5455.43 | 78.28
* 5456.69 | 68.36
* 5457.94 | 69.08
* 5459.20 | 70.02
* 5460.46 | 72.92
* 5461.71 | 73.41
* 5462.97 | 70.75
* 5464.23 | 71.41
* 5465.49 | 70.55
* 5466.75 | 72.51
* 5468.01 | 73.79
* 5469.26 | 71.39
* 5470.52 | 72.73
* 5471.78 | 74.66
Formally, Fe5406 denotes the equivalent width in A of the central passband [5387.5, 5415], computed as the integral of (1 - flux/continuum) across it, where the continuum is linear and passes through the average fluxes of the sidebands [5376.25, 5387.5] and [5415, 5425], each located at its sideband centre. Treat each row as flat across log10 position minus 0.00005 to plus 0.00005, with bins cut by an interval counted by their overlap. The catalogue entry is 1.5 A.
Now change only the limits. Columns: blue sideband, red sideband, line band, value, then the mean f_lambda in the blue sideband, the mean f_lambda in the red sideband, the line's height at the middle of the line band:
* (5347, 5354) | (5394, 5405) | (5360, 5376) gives 0.7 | 76.5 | 72.6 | 75.1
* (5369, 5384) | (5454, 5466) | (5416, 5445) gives 0.4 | 75.6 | 72.7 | 73.7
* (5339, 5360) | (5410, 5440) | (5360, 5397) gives 0.4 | 74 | 73.2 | 73.7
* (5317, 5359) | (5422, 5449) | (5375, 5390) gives -0.6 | 74.4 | 72.5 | 73.5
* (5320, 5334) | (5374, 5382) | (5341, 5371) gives 1.0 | 73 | 77.6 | 75.6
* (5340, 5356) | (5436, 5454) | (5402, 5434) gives 1.4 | 74.6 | 76.5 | 76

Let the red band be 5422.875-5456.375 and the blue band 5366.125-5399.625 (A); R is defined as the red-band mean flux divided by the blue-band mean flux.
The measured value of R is 1.02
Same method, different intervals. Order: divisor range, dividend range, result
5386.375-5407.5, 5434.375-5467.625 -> 1.05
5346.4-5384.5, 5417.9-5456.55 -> 1.00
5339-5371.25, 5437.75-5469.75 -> 1.02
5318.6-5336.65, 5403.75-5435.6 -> 0.98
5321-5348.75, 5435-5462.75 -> 1.02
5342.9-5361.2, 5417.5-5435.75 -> 0.96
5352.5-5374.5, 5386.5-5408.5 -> 0.98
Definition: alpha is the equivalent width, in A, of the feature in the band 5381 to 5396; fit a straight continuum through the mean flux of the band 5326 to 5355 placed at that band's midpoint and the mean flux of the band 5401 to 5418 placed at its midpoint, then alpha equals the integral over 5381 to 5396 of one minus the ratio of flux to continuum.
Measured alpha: 0.4 A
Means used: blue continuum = 74.4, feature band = 71.9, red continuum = 73.6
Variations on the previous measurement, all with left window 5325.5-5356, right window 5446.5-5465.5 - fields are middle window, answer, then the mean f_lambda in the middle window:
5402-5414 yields 0.36 A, 72.5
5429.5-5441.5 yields 0.39 A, 72.6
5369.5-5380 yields -0.07 A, 74.9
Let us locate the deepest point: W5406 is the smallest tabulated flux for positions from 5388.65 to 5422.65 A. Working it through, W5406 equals 64.19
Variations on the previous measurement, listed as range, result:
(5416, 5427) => 67.71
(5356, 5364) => 68.21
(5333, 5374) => 65.57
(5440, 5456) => 72.93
